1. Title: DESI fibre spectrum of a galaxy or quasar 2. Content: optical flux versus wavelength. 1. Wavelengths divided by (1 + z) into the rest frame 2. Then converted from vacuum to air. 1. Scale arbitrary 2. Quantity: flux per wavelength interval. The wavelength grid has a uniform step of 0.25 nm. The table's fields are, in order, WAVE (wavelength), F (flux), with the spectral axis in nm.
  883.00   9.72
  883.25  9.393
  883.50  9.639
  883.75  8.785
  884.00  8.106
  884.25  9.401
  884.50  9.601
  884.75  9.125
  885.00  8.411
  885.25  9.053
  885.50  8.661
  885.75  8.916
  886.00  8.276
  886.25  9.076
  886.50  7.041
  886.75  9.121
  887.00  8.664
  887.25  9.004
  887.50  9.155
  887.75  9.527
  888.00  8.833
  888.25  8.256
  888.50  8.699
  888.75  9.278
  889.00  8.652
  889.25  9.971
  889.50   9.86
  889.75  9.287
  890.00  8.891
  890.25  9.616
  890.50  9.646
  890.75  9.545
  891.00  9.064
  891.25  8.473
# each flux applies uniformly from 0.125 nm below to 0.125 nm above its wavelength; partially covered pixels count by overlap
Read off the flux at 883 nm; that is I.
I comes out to 9.72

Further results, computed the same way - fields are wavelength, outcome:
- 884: 8.106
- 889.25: 9.971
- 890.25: 9.616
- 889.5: 9.86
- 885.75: 8.916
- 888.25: 8.256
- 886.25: 9.076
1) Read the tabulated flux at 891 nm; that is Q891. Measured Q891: 9.064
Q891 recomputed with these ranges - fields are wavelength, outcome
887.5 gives 9.155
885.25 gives 9.053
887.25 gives 9.004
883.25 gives 9.393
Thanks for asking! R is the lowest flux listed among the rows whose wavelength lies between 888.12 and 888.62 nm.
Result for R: 8.256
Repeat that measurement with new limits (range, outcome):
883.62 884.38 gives 8.106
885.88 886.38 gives 8.276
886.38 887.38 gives 7.041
